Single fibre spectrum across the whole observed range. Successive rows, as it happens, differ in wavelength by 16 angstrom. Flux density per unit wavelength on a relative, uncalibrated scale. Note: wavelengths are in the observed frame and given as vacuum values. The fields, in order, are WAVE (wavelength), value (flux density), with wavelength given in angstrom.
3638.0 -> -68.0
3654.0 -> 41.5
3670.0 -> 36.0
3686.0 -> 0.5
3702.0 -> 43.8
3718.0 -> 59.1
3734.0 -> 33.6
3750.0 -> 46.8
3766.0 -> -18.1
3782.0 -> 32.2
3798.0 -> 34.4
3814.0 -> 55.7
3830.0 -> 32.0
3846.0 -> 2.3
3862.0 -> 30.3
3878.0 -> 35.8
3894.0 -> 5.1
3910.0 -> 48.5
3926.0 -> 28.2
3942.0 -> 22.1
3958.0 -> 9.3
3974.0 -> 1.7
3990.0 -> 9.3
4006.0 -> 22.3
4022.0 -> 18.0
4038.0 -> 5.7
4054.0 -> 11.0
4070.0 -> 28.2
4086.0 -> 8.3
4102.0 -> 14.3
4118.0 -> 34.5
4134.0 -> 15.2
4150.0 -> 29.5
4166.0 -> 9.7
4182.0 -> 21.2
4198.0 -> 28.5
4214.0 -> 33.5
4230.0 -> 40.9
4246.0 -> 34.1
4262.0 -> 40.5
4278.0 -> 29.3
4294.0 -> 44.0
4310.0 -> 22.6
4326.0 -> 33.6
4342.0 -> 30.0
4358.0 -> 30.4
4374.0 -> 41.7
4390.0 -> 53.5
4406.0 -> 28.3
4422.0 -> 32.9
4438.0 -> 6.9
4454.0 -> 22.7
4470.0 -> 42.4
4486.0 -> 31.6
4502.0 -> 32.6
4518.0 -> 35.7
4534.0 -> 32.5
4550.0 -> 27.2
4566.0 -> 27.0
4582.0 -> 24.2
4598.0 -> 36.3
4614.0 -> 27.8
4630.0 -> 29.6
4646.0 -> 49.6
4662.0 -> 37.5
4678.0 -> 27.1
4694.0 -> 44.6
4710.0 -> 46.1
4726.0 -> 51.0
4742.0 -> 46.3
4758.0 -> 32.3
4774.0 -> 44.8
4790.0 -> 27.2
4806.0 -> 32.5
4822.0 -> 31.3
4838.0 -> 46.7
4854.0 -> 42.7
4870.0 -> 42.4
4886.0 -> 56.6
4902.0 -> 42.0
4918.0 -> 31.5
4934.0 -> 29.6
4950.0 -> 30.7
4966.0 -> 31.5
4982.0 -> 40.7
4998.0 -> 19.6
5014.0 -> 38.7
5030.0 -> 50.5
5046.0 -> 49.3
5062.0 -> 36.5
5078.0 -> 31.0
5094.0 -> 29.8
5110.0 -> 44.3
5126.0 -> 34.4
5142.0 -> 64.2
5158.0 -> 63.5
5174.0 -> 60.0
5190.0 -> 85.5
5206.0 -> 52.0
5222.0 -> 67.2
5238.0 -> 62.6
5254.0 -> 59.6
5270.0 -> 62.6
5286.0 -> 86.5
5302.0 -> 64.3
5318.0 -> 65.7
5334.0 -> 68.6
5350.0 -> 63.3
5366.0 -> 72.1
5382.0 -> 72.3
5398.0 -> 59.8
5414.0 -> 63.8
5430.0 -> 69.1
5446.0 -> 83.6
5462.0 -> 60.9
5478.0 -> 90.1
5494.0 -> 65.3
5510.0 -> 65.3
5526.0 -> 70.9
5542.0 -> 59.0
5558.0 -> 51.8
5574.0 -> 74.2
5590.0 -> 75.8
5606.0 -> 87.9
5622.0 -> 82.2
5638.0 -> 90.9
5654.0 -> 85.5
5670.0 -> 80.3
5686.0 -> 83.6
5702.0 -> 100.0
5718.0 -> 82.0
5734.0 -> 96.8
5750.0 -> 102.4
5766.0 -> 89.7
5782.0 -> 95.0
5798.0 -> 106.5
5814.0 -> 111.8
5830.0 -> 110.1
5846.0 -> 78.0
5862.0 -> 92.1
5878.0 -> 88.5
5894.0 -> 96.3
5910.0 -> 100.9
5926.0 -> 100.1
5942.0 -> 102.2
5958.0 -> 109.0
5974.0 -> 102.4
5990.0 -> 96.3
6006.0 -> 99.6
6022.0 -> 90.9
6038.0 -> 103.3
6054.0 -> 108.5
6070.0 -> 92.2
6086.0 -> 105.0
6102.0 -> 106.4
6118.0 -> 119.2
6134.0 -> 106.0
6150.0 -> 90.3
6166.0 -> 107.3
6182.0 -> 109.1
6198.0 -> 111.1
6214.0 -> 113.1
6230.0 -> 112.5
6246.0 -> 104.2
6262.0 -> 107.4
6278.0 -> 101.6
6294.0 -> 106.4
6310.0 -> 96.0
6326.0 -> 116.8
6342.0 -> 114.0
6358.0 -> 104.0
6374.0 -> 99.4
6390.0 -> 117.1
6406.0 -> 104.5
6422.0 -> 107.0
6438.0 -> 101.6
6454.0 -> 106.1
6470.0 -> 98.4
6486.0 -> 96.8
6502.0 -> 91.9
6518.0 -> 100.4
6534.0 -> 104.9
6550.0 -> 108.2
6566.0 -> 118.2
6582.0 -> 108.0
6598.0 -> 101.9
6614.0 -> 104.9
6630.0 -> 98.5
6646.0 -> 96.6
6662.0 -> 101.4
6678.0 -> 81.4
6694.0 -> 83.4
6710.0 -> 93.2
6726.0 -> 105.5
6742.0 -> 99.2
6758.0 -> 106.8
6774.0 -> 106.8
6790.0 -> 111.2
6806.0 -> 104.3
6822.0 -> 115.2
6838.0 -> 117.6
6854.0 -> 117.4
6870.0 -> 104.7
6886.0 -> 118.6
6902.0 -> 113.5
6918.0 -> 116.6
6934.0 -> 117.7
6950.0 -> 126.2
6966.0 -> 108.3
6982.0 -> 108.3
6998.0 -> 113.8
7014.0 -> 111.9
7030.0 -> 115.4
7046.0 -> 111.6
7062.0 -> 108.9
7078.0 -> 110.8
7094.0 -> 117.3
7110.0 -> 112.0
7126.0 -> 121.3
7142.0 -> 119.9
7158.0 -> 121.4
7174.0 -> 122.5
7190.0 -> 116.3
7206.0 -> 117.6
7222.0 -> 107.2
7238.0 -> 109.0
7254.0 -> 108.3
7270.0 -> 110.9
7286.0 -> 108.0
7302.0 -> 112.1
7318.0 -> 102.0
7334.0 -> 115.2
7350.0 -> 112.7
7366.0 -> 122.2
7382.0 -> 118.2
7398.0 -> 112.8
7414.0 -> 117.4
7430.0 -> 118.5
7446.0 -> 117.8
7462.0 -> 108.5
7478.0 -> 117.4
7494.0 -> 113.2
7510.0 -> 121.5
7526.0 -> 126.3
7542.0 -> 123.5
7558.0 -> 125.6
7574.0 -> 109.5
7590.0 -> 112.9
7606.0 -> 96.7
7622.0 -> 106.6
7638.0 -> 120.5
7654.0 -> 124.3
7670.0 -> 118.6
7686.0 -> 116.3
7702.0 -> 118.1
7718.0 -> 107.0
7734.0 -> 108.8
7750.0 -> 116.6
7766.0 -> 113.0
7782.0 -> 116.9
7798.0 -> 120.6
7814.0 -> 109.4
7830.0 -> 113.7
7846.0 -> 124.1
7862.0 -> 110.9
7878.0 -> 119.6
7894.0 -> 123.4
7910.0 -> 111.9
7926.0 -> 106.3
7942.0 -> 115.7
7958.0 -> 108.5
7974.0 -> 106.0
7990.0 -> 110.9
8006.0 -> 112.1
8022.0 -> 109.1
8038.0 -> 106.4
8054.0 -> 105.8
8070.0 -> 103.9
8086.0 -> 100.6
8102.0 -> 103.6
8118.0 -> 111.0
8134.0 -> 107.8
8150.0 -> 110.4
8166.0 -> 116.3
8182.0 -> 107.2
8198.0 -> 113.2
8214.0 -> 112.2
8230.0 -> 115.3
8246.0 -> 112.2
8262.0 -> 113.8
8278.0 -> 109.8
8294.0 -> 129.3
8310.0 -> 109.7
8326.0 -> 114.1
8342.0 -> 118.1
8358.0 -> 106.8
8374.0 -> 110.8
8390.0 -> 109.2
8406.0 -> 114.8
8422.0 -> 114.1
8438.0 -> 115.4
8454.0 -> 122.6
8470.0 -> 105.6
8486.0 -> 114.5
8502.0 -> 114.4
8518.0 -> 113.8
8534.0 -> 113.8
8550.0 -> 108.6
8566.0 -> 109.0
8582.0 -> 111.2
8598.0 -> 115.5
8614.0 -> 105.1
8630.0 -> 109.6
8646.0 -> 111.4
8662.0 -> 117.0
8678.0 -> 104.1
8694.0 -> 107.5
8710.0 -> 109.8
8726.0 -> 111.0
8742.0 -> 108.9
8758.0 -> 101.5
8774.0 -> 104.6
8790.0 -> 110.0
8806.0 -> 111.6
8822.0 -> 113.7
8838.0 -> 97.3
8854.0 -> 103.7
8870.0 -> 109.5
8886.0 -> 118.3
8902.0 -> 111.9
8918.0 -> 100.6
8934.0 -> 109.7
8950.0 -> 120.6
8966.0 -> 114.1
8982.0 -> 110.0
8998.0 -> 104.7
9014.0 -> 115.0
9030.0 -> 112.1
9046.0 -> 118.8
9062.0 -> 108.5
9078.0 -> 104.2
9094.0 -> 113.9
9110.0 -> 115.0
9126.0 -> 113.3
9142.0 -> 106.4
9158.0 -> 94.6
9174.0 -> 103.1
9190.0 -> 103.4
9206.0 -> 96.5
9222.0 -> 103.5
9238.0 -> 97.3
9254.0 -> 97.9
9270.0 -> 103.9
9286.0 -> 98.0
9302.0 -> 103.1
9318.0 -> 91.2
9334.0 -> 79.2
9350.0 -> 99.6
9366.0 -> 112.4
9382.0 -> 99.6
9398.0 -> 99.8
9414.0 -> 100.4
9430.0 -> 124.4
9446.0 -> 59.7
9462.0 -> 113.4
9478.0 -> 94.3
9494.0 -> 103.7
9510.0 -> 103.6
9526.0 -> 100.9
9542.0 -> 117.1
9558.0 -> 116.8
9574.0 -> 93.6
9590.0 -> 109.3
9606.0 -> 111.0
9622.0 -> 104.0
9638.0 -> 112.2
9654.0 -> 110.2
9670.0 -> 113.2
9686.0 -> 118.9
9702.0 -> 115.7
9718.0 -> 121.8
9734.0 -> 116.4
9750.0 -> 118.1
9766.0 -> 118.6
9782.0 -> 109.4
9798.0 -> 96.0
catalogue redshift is 0.291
